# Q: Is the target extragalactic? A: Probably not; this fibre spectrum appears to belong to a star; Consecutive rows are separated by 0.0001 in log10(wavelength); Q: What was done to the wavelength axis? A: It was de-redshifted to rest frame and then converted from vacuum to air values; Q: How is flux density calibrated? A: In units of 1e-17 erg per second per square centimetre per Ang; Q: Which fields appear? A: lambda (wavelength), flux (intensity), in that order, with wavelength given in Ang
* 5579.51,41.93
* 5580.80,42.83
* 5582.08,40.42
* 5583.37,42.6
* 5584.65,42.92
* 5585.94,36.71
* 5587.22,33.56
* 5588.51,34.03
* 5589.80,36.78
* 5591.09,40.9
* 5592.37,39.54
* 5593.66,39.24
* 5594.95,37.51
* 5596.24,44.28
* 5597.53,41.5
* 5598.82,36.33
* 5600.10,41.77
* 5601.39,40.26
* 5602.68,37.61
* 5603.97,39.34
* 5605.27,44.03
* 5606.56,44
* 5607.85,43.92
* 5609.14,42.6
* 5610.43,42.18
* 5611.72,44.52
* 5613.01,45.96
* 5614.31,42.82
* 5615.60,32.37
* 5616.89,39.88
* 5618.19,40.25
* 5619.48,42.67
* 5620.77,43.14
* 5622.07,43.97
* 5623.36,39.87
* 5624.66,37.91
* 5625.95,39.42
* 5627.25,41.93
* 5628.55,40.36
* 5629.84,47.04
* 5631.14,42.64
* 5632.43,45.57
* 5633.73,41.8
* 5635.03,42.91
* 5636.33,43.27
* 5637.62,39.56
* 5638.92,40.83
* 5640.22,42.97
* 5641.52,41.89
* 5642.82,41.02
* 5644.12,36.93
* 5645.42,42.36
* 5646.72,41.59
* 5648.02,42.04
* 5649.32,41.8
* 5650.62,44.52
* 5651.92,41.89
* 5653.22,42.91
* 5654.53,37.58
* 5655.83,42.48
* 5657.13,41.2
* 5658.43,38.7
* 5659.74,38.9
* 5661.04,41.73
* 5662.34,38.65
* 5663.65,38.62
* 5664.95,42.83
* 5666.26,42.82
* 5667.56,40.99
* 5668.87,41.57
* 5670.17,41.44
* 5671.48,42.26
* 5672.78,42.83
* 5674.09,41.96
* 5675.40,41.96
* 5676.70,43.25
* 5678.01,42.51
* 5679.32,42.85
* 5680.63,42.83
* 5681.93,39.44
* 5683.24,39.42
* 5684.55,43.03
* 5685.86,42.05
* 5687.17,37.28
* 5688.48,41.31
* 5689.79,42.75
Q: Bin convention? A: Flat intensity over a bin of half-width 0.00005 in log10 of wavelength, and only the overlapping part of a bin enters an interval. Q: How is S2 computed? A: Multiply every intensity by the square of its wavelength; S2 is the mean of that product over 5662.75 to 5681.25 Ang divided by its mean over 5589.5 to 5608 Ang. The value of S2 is 1.07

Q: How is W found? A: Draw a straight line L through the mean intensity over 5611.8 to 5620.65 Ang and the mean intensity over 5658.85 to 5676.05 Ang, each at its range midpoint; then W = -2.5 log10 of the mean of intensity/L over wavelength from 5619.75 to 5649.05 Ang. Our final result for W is -0.02 mag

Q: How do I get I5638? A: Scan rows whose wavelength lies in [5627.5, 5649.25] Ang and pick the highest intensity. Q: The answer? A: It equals 47.04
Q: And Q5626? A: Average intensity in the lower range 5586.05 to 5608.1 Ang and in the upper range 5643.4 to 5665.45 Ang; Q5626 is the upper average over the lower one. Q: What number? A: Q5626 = 1.03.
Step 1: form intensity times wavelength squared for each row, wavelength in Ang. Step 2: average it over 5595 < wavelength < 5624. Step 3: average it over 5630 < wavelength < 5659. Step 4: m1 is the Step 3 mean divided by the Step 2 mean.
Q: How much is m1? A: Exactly 1.0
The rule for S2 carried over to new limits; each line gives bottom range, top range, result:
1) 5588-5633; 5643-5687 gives 1.03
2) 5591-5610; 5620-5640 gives 1.04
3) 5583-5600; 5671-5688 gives 1.10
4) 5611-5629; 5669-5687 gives 1.04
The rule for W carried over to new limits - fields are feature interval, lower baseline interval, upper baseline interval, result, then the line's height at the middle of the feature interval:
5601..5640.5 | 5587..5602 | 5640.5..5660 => -0.05 mag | 40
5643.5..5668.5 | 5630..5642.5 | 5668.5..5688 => 0.03 mag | 42.1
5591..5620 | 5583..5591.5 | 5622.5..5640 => -0.04 mag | 39.6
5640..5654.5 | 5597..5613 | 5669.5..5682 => 0.01 mag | 42.1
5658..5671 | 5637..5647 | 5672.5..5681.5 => 0.03 mag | 41.9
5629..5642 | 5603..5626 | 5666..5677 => -0.03 mag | 41.8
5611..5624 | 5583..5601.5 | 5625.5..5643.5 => -0.02 mag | 41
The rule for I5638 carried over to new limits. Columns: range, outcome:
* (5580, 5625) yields 45.96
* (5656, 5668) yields 42.83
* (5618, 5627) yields 43.97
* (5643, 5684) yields 44.52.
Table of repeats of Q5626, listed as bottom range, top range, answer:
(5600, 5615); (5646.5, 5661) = 0.97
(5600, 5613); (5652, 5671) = 0.97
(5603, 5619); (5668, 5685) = 1.00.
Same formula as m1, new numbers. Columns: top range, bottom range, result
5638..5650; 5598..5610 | 1.02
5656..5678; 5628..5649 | 0.99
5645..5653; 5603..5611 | 1.01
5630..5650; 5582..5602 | 1.09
